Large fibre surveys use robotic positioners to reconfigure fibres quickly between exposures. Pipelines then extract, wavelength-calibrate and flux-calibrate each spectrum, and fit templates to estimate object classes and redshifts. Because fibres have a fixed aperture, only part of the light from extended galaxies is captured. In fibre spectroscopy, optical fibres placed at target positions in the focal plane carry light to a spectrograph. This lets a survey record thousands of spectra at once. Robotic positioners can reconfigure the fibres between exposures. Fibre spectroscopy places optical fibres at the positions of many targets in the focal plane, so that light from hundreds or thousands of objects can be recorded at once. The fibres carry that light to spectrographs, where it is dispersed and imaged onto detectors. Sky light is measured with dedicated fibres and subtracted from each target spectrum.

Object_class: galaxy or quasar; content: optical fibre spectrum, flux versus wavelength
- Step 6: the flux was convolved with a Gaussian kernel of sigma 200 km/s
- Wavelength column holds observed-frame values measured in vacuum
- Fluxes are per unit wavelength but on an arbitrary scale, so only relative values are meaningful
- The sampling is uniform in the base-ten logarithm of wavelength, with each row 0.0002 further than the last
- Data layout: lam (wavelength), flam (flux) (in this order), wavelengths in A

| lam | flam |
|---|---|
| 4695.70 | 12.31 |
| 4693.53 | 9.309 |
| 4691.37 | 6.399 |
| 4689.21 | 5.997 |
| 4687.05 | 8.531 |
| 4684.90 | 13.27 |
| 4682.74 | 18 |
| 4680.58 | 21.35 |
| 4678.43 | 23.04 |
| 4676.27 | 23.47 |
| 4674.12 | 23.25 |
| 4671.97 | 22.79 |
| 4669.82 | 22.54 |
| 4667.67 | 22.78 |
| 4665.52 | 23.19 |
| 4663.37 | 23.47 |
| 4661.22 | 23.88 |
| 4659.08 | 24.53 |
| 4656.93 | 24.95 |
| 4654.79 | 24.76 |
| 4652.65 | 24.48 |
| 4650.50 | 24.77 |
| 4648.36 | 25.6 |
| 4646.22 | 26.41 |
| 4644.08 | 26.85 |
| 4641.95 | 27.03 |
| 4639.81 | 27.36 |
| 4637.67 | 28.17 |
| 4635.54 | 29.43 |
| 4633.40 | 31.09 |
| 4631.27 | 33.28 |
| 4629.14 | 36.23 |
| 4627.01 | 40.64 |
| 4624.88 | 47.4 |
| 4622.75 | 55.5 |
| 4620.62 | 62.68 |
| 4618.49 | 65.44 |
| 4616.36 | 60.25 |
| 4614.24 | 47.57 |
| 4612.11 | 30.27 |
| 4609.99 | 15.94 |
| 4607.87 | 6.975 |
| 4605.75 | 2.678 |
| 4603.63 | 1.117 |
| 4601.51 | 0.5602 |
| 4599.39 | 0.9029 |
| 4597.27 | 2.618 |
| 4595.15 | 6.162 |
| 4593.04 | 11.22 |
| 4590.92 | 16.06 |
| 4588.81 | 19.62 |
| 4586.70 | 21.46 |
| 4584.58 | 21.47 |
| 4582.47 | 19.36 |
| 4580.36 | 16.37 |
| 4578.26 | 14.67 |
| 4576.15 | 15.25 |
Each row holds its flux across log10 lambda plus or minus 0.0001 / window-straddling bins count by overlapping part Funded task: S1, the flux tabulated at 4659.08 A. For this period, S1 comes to 24.53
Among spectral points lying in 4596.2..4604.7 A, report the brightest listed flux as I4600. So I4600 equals 2.618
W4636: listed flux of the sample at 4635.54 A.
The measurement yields 29.43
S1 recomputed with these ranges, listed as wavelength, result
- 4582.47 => 19.36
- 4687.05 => 8.531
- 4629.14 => 36.23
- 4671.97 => 22.79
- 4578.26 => 14.67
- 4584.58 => 21.47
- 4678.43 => 23.04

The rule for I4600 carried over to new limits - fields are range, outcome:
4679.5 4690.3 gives 21.35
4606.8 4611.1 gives 15.94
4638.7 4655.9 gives 27.36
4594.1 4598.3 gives 6.162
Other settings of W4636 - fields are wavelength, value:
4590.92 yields 16.06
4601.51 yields 0.5602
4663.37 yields 23.47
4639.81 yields 27.36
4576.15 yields 15.25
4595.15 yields 6.162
